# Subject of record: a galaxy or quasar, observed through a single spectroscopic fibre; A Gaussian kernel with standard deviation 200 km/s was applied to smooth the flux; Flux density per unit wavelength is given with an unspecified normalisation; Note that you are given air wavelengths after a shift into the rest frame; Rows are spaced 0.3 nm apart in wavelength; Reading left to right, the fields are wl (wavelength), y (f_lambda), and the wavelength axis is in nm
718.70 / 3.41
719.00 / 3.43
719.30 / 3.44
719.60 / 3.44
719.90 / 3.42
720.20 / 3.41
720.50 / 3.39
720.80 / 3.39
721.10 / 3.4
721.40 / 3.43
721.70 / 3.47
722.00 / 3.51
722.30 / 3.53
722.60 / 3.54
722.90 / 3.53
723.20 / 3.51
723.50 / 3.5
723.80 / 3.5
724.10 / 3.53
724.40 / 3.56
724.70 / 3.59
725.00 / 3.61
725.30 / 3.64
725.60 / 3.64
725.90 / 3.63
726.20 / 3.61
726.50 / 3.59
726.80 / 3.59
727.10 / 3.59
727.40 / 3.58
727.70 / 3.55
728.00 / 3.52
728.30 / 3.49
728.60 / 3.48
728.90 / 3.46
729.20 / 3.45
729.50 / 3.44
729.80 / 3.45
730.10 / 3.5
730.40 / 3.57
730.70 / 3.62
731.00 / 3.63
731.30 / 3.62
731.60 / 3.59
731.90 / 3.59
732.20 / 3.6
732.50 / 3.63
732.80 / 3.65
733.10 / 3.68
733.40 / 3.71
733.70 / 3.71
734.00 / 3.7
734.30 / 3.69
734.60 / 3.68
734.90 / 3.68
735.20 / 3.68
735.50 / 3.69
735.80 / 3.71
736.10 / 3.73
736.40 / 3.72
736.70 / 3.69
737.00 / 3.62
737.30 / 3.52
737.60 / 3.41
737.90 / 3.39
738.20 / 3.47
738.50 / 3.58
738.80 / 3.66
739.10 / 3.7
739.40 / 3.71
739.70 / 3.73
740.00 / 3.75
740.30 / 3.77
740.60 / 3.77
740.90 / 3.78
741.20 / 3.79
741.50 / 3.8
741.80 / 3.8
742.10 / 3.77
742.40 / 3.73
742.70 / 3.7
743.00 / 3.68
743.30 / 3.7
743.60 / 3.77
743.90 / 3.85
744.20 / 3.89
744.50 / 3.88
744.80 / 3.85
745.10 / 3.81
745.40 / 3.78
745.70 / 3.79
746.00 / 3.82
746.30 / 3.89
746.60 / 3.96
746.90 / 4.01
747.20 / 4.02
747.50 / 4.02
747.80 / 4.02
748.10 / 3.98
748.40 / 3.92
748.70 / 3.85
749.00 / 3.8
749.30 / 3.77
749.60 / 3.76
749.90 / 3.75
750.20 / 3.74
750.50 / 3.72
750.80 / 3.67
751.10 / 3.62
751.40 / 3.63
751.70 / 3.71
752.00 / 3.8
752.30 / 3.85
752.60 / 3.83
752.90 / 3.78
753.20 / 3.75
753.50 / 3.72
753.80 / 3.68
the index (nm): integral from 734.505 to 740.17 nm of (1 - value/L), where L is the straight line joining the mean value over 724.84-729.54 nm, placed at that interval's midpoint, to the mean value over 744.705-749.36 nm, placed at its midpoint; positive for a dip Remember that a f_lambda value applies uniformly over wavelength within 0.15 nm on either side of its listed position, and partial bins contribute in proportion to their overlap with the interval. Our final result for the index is 0.14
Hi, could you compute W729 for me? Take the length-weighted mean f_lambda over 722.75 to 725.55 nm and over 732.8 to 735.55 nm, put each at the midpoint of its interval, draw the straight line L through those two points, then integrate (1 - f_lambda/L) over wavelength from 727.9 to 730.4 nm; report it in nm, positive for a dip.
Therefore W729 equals 0.10 nm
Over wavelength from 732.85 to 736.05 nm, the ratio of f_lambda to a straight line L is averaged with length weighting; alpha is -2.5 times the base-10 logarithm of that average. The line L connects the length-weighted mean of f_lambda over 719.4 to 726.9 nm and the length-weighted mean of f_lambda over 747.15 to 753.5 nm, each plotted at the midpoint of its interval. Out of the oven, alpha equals -0.02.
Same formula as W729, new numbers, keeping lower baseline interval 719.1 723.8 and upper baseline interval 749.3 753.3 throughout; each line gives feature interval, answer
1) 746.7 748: -0.11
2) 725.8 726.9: -0.03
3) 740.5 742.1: -0.06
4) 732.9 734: -0.04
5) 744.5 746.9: -0.11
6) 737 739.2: 0.05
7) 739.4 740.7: -0.04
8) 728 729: 0.01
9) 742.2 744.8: -0.08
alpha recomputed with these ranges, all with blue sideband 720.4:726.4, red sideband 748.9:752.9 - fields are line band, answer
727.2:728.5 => 0.01 mag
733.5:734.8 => -0.02 mag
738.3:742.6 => -0.02 mag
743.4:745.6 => -0.04 mag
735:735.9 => -0.02 mag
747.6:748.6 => -0.07 mag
